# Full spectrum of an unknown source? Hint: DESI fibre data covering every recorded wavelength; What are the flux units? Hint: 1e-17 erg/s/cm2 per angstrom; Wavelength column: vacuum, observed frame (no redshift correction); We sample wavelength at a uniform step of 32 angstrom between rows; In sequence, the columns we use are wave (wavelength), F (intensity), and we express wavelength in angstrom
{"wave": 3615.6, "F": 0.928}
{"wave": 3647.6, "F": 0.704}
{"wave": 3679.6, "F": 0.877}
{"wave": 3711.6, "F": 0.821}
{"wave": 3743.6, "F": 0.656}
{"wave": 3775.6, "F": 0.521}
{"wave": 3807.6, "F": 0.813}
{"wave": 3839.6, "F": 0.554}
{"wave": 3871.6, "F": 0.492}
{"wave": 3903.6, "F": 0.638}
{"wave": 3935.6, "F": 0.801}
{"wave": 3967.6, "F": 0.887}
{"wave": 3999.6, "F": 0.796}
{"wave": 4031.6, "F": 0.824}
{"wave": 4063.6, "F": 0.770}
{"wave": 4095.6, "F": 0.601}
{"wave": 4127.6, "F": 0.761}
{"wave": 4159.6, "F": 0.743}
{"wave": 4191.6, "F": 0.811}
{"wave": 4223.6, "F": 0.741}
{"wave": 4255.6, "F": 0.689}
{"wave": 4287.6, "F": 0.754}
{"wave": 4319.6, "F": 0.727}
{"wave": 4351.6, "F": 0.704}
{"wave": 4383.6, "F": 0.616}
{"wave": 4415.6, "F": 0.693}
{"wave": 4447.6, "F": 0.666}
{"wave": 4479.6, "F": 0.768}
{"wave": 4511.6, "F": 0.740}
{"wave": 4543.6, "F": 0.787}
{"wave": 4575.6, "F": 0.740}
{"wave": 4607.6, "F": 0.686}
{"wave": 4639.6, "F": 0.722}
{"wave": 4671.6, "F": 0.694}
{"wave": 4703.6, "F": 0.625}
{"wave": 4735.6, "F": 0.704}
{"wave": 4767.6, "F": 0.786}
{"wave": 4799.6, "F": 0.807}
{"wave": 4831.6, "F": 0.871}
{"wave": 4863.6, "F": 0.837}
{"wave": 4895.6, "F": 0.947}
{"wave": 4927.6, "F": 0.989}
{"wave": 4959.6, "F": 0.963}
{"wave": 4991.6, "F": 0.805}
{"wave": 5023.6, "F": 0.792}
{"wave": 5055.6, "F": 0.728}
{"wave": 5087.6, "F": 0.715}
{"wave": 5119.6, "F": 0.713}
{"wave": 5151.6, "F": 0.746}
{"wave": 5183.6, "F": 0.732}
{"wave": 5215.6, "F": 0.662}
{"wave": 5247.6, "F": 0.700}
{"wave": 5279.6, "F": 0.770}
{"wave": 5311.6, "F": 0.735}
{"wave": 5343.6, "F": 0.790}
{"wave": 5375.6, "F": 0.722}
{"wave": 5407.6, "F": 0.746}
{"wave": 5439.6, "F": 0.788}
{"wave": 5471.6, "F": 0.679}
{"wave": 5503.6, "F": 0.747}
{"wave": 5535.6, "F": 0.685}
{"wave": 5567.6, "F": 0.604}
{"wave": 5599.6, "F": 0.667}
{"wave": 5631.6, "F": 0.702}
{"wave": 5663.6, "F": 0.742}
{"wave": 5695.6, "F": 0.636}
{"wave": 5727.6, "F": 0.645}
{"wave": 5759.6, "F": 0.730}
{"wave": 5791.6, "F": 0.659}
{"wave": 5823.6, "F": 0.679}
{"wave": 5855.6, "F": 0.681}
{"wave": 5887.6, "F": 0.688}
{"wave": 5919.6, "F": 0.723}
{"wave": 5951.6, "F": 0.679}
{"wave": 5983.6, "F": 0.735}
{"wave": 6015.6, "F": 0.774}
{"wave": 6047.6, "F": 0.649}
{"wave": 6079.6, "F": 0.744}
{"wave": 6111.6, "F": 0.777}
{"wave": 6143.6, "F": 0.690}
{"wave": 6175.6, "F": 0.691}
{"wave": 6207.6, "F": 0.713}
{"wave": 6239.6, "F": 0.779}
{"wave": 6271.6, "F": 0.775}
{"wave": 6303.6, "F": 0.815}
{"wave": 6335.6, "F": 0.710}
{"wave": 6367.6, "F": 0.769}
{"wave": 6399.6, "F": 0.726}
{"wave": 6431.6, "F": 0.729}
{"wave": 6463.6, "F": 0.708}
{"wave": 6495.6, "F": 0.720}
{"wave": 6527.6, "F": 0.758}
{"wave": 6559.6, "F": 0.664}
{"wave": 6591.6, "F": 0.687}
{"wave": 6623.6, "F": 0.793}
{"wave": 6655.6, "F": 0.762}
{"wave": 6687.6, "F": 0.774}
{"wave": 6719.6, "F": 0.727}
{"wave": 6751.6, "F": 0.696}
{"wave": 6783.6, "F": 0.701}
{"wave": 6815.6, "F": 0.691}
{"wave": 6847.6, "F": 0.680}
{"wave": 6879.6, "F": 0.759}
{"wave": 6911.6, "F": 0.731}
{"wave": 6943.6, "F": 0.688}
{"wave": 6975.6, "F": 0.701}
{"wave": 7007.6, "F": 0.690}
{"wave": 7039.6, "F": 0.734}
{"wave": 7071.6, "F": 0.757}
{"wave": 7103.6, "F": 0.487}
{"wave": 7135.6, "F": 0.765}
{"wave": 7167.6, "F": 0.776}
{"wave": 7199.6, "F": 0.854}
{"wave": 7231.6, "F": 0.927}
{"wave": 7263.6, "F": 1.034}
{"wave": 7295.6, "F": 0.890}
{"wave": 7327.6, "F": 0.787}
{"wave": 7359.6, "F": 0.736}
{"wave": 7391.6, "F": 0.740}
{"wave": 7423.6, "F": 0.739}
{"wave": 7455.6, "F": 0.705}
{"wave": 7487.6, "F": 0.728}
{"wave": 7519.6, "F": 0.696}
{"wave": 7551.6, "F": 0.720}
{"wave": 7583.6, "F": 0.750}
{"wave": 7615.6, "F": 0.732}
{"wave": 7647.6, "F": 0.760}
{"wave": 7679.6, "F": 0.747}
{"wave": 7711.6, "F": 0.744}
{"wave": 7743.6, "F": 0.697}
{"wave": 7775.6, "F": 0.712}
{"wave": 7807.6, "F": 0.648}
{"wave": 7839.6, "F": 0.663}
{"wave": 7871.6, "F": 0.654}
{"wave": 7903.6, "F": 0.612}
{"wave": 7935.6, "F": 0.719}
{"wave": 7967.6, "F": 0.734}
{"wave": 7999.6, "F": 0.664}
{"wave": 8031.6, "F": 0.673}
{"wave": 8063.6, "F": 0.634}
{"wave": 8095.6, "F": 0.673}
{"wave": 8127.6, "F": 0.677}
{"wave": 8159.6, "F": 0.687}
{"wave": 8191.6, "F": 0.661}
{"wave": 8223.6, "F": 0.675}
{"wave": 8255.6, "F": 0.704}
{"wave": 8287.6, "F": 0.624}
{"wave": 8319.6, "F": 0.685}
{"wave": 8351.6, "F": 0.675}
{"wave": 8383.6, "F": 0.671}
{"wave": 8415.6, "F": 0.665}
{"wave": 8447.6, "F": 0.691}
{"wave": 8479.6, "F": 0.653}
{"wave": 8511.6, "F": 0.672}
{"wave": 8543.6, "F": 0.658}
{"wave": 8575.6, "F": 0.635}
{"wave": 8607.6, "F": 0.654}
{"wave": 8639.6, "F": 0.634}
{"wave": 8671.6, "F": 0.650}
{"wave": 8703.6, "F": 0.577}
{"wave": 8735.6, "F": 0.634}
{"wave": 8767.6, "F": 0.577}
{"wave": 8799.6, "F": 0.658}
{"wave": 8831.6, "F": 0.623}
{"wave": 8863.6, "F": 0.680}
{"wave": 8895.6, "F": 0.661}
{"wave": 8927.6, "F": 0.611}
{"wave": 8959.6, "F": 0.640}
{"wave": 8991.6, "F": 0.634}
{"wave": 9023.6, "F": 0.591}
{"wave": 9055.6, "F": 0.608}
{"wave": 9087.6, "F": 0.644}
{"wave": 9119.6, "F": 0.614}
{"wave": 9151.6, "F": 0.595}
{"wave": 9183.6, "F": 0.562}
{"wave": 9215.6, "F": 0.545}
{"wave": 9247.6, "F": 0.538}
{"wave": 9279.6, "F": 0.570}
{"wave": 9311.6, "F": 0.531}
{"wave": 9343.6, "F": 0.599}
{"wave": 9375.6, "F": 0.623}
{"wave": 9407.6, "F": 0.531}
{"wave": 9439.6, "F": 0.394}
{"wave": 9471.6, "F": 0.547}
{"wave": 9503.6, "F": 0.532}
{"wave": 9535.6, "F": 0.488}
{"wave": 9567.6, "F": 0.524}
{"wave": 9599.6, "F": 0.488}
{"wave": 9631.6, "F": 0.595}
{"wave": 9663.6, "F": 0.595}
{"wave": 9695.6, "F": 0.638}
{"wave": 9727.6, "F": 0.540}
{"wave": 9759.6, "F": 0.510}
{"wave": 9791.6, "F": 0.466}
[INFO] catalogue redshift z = 1.589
